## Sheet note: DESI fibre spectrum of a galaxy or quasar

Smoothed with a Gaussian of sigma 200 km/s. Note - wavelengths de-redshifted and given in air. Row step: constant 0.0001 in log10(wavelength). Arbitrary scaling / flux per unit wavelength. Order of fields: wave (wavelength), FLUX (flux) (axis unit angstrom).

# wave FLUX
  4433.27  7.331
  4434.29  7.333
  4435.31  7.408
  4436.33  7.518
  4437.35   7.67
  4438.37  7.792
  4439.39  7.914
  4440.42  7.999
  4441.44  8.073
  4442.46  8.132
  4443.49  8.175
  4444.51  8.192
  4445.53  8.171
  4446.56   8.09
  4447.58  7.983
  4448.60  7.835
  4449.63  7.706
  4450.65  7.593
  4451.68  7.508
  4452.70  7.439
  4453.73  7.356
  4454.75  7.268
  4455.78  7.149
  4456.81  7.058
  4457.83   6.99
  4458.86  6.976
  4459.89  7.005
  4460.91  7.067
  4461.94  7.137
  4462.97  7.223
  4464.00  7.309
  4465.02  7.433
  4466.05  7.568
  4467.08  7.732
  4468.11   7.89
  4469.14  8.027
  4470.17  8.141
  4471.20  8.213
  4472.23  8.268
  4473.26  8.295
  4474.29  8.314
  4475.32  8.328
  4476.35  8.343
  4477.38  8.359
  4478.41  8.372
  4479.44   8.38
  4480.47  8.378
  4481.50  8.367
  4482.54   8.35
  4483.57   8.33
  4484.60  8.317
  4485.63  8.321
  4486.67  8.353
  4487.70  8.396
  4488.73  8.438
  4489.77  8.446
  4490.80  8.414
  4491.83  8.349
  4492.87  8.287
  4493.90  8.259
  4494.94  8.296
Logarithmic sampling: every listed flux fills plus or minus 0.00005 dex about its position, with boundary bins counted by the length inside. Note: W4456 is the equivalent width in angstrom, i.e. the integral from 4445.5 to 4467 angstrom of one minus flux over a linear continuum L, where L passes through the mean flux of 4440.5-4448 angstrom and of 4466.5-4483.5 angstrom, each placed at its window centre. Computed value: 2.0 angstrom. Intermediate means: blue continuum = 8.11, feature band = 7.41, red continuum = 8.23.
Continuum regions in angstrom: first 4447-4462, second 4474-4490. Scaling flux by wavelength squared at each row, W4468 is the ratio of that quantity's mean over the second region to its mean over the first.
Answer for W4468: 1.15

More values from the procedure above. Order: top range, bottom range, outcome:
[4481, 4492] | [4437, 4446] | 1.07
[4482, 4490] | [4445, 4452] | 1.08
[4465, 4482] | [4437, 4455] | 1.05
